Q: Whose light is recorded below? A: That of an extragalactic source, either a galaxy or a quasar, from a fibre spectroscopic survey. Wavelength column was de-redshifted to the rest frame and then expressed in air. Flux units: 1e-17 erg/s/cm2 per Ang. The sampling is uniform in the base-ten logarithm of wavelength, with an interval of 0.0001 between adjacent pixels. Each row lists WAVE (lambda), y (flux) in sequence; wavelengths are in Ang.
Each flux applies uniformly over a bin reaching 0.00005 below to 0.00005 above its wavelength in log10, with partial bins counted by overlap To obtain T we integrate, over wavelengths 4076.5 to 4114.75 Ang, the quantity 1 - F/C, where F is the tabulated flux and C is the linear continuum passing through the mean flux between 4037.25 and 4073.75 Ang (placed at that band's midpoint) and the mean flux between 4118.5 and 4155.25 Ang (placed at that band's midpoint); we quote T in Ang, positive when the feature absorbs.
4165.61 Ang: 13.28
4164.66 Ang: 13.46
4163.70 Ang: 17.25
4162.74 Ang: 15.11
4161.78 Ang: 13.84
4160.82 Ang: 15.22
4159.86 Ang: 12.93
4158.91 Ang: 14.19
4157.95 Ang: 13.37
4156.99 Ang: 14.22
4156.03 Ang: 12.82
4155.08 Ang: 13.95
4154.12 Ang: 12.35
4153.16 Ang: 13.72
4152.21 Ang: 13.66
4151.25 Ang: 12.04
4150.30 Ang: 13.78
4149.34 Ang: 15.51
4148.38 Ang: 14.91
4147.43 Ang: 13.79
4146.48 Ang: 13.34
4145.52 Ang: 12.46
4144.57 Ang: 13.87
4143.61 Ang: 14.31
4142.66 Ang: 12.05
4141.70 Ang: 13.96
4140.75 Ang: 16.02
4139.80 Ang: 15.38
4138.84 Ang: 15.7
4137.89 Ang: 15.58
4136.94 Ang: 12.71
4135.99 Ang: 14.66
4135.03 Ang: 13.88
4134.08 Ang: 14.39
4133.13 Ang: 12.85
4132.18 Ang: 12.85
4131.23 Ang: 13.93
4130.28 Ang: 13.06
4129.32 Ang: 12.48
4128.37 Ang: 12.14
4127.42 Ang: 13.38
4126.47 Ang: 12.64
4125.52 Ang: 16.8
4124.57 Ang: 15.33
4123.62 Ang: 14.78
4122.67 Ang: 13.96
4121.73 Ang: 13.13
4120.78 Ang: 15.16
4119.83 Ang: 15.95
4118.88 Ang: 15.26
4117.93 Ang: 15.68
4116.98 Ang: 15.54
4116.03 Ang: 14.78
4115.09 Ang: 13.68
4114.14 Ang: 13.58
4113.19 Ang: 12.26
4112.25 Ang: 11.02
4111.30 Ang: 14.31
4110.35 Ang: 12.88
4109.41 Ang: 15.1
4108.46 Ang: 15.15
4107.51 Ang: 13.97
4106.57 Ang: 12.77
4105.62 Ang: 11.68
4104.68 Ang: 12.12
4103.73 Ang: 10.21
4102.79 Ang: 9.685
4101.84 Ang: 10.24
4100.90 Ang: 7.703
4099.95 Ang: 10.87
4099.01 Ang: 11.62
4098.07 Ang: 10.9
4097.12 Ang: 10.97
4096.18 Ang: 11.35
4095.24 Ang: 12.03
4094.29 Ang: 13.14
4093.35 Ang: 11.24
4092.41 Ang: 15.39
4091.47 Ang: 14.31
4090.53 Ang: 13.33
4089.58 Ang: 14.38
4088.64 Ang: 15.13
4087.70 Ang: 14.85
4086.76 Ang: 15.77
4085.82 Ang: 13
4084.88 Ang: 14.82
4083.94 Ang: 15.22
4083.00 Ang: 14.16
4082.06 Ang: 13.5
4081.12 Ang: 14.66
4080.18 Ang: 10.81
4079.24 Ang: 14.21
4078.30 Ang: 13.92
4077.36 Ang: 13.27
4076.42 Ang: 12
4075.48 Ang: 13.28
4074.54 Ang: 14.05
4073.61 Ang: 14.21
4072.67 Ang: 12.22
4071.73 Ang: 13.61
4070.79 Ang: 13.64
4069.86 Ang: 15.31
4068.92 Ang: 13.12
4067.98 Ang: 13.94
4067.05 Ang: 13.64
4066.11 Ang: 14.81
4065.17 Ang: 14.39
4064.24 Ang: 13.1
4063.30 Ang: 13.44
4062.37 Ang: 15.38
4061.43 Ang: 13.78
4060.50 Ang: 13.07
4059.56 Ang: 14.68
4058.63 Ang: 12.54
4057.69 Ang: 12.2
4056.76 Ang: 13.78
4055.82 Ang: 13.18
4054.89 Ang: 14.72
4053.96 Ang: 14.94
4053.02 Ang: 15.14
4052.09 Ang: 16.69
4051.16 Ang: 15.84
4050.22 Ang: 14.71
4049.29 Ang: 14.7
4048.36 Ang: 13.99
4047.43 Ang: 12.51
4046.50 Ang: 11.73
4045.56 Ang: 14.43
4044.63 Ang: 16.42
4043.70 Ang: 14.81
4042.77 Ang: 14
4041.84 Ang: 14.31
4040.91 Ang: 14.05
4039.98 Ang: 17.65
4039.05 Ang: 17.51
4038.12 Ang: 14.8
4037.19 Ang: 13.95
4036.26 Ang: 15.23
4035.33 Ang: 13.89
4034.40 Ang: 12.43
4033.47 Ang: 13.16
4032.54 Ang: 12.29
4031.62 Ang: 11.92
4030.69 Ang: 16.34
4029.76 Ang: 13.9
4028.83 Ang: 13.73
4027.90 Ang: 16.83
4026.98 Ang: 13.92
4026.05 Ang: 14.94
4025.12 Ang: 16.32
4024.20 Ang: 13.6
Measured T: 3.4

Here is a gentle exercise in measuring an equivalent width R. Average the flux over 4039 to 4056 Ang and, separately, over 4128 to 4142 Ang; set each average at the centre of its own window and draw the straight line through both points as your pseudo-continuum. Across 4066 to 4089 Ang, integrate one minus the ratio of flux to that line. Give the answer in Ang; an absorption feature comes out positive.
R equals 1.0 Ang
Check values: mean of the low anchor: 14.8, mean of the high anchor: 14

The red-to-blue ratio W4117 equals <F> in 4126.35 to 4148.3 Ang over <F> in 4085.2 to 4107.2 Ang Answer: 1.12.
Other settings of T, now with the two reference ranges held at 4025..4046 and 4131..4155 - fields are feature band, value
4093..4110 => 2.95 Ang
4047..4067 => 0.43 Ang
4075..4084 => 0.57 Ang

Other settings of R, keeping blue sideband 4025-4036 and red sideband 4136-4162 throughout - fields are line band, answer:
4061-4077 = 0.3 Ang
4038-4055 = -1.0 Ang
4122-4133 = 0.2 Ang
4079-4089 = -0.1 Ang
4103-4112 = 0.6 Ang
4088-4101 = 1.4 Ang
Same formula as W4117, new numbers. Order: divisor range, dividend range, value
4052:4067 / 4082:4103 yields 0.91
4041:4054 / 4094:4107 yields 0.76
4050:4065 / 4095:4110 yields 0.82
